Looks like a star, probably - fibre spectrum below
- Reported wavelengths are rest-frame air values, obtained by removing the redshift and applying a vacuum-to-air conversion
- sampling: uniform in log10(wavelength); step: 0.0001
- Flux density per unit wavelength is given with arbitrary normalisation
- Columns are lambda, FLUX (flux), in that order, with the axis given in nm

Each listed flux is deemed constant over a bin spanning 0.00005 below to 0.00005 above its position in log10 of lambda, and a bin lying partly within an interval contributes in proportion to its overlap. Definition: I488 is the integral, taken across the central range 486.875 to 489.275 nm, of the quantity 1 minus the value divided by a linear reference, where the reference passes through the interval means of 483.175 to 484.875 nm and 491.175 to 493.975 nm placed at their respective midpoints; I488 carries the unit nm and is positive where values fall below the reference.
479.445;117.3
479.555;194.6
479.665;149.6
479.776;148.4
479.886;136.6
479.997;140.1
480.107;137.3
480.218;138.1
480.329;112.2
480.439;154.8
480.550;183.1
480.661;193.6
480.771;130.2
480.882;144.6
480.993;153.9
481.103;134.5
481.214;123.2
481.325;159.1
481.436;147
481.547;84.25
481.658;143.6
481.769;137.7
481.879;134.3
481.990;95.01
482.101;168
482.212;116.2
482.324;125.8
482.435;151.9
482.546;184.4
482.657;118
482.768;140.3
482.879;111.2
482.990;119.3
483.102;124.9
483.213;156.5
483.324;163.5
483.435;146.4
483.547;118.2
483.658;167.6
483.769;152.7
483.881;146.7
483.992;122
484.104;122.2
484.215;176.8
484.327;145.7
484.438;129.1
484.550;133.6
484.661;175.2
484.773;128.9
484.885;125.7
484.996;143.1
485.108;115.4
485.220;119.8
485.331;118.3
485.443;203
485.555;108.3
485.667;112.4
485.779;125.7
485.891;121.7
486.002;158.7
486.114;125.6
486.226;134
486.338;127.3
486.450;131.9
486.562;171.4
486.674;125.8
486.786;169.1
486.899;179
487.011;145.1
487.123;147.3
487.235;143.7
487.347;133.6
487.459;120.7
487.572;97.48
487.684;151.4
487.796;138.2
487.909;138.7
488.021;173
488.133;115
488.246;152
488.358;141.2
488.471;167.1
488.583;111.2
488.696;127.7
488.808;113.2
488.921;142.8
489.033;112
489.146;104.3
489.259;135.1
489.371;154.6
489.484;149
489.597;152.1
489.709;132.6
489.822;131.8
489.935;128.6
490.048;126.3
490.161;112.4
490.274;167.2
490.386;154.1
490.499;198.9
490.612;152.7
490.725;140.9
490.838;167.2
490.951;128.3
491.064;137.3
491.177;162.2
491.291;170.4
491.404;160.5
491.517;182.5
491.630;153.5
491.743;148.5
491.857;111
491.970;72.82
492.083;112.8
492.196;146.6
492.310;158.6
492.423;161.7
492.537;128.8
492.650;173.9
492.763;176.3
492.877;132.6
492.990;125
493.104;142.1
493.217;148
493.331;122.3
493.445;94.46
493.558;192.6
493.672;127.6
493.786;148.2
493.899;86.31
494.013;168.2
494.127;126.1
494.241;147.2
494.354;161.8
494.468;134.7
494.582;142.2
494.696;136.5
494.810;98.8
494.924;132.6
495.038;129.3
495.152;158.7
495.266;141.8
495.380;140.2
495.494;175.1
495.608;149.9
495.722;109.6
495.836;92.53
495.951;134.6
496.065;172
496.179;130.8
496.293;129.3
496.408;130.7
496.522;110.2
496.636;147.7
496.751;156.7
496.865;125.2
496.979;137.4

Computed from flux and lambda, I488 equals 0.13 nm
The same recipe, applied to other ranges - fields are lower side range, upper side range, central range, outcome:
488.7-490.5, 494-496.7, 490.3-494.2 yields -0.23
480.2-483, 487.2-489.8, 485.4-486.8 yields -0.02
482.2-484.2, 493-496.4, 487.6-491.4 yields -0.11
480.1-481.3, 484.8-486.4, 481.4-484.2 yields 0.07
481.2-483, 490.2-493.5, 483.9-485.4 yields 0.01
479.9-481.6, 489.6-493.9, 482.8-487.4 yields 0.10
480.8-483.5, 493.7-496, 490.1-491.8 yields -0.25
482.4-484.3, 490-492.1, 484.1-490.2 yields 0.30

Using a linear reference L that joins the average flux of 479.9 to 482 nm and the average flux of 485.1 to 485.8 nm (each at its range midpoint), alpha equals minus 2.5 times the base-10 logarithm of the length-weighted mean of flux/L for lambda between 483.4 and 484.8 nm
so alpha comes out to -0.083 mag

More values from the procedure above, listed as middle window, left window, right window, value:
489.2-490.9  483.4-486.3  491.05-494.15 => -0.048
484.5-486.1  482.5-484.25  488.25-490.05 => 0.032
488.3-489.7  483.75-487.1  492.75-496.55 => 0.034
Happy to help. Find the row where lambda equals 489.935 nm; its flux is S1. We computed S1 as 128.6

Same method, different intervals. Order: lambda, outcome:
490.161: 112.4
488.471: 167.1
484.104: 122.2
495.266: 141.8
